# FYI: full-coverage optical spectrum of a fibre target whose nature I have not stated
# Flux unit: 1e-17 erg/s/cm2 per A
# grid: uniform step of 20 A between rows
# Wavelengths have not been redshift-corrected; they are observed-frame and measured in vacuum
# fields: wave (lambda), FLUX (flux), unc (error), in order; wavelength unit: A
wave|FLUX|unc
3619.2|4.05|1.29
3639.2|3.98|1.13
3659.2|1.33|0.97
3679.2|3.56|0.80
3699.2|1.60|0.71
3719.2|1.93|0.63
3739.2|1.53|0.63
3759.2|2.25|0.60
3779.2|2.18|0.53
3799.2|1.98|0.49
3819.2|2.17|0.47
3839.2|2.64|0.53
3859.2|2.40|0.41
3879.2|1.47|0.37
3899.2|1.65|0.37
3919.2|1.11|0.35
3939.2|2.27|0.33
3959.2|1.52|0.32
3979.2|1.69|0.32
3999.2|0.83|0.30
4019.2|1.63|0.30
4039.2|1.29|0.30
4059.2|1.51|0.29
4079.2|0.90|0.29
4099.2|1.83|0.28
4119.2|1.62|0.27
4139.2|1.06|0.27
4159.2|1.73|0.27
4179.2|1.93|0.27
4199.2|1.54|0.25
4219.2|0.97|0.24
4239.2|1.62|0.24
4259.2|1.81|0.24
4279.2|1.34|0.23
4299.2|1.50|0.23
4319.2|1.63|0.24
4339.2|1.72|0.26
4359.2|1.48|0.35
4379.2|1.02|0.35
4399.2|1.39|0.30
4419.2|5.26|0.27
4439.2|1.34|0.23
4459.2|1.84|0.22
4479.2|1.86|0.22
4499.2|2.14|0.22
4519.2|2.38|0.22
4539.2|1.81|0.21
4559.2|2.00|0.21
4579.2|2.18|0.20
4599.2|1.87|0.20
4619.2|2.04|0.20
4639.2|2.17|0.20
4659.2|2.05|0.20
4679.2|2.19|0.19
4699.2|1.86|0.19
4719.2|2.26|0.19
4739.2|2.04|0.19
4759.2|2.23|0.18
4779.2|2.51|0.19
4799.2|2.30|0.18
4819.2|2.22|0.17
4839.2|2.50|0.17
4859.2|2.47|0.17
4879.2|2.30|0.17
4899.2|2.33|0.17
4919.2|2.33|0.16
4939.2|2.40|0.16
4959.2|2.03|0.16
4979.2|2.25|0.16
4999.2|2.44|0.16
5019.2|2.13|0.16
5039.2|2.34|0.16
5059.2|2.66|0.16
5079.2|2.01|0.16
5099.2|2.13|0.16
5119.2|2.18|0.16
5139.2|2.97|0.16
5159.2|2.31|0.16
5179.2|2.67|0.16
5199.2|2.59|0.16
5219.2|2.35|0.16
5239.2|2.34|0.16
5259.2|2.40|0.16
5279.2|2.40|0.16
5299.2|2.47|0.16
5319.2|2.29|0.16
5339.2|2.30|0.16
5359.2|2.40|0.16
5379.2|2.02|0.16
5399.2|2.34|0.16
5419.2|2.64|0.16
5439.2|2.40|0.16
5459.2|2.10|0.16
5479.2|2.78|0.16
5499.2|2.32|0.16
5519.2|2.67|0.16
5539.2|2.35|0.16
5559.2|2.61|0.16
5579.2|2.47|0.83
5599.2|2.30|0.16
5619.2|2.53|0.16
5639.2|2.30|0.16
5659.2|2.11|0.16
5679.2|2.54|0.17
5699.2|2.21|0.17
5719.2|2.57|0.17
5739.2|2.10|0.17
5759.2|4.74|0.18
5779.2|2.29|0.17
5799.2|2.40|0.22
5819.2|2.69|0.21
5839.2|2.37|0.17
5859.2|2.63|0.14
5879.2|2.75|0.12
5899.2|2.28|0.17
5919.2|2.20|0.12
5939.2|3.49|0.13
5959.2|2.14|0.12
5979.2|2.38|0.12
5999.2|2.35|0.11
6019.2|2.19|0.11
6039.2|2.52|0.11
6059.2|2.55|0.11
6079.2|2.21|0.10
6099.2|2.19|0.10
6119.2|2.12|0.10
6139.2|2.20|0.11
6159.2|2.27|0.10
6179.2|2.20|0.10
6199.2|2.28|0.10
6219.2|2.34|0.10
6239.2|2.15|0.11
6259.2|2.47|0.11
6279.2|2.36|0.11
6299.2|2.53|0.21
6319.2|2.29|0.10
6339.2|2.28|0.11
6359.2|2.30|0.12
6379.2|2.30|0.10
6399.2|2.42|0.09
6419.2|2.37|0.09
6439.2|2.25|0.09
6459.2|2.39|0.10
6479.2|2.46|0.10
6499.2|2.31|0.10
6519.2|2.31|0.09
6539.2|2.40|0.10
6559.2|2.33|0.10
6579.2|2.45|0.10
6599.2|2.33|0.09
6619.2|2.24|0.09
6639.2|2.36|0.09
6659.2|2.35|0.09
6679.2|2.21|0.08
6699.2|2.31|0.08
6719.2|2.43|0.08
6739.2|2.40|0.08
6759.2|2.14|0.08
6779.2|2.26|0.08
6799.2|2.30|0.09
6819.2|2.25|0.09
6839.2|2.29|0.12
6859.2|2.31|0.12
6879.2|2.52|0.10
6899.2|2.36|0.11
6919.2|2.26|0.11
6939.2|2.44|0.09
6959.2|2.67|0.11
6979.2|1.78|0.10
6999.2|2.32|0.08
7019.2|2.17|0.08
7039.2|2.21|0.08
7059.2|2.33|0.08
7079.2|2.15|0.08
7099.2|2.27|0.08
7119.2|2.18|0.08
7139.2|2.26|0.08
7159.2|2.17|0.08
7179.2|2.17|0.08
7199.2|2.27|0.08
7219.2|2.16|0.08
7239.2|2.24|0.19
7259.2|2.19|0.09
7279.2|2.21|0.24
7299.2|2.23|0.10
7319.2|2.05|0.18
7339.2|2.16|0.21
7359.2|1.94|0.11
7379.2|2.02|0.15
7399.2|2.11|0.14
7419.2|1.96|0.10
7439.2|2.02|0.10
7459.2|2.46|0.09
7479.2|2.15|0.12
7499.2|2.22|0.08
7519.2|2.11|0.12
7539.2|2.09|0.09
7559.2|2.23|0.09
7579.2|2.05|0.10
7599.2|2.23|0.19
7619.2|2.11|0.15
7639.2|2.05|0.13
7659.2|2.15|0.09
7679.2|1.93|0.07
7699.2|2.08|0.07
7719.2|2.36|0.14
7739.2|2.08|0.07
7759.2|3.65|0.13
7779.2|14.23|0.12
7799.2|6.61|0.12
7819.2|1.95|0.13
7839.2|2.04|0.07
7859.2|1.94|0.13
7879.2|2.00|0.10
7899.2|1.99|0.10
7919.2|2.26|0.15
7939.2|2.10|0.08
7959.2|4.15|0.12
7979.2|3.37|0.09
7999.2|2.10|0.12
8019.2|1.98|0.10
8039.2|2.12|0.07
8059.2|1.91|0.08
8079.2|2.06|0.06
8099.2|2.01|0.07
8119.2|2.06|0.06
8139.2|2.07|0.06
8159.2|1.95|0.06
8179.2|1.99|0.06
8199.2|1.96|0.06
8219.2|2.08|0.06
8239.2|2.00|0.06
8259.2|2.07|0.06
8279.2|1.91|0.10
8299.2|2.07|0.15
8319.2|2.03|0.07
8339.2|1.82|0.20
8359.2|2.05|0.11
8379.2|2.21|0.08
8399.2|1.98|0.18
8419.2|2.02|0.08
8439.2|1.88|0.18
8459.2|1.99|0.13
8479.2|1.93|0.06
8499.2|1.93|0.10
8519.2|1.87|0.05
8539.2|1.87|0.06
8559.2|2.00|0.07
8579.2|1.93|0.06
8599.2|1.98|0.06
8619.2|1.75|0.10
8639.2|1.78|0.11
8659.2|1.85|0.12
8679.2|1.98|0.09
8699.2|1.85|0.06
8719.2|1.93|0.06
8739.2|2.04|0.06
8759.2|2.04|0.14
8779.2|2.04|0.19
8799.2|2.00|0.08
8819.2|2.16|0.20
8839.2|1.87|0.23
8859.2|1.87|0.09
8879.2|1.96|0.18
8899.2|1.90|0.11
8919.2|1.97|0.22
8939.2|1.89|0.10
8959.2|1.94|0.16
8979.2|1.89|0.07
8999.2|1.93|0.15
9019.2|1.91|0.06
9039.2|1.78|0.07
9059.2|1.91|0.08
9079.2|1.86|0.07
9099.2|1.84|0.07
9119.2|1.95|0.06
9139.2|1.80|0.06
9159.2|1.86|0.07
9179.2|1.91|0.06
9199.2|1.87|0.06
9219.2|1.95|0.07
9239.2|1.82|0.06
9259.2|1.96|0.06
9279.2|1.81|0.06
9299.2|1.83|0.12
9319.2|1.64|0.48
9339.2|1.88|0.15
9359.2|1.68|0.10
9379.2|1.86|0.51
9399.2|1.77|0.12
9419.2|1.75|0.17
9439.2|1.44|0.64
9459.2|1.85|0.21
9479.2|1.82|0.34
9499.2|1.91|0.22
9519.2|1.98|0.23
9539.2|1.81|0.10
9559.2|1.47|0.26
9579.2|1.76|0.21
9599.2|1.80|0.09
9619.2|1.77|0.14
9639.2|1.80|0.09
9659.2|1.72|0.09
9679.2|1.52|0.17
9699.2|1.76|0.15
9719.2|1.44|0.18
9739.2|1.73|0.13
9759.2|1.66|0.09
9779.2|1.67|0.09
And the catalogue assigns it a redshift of 0.18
